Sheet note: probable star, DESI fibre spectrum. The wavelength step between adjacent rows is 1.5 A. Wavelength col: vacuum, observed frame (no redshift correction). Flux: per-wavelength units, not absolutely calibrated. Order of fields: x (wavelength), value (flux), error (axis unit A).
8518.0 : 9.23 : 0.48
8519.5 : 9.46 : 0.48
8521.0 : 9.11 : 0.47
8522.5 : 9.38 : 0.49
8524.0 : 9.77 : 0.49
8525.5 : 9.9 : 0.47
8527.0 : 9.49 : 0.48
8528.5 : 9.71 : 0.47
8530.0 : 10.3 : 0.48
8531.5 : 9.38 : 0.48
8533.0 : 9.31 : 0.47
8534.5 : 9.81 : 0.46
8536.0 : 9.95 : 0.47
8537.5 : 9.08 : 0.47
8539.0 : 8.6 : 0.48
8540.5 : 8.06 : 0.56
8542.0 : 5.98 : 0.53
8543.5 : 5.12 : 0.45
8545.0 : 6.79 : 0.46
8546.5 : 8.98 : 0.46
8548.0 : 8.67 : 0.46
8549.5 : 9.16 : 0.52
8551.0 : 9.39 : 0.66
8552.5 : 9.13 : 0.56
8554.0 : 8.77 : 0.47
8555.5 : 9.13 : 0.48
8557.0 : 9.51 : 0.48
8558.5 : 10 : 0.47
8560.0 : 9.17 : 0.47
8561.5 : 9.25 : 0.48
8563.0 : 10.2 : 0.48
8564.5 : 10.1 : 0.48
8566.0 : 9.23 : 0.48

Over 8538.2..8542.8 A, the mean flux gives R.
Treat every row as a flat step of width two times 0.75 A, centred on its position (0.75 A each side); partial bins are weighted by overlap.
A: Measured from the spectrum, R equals 7.54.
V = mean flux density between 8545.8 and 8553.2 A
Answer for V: 9.07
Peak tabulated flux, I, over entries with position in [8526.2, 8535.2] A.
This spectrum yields 10.3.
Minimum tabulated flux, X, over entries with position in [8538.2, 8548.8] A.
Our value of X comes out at 5.12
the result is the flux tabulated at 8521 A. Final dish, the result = 9.11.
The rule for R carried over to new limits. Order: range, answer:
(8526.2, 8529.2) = 9.6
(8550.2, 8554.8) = 9.1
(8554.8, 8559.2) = 9.55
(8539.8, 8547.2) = 6.97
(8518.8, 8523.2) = 9.31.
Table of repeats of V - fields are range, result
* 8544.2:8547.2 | 7.82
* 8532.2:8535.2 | 9.55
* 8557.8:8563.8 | 9.66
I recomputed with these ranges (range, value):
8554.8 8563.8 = 10.2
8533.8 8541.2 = 9.95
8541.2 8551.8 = 9.39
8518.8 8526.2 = 9.9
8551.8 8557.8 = 9.51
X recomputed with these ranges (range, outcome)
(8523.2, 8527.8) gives 9.49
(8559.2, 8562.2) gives 9.17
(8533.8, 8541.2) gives 8.06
